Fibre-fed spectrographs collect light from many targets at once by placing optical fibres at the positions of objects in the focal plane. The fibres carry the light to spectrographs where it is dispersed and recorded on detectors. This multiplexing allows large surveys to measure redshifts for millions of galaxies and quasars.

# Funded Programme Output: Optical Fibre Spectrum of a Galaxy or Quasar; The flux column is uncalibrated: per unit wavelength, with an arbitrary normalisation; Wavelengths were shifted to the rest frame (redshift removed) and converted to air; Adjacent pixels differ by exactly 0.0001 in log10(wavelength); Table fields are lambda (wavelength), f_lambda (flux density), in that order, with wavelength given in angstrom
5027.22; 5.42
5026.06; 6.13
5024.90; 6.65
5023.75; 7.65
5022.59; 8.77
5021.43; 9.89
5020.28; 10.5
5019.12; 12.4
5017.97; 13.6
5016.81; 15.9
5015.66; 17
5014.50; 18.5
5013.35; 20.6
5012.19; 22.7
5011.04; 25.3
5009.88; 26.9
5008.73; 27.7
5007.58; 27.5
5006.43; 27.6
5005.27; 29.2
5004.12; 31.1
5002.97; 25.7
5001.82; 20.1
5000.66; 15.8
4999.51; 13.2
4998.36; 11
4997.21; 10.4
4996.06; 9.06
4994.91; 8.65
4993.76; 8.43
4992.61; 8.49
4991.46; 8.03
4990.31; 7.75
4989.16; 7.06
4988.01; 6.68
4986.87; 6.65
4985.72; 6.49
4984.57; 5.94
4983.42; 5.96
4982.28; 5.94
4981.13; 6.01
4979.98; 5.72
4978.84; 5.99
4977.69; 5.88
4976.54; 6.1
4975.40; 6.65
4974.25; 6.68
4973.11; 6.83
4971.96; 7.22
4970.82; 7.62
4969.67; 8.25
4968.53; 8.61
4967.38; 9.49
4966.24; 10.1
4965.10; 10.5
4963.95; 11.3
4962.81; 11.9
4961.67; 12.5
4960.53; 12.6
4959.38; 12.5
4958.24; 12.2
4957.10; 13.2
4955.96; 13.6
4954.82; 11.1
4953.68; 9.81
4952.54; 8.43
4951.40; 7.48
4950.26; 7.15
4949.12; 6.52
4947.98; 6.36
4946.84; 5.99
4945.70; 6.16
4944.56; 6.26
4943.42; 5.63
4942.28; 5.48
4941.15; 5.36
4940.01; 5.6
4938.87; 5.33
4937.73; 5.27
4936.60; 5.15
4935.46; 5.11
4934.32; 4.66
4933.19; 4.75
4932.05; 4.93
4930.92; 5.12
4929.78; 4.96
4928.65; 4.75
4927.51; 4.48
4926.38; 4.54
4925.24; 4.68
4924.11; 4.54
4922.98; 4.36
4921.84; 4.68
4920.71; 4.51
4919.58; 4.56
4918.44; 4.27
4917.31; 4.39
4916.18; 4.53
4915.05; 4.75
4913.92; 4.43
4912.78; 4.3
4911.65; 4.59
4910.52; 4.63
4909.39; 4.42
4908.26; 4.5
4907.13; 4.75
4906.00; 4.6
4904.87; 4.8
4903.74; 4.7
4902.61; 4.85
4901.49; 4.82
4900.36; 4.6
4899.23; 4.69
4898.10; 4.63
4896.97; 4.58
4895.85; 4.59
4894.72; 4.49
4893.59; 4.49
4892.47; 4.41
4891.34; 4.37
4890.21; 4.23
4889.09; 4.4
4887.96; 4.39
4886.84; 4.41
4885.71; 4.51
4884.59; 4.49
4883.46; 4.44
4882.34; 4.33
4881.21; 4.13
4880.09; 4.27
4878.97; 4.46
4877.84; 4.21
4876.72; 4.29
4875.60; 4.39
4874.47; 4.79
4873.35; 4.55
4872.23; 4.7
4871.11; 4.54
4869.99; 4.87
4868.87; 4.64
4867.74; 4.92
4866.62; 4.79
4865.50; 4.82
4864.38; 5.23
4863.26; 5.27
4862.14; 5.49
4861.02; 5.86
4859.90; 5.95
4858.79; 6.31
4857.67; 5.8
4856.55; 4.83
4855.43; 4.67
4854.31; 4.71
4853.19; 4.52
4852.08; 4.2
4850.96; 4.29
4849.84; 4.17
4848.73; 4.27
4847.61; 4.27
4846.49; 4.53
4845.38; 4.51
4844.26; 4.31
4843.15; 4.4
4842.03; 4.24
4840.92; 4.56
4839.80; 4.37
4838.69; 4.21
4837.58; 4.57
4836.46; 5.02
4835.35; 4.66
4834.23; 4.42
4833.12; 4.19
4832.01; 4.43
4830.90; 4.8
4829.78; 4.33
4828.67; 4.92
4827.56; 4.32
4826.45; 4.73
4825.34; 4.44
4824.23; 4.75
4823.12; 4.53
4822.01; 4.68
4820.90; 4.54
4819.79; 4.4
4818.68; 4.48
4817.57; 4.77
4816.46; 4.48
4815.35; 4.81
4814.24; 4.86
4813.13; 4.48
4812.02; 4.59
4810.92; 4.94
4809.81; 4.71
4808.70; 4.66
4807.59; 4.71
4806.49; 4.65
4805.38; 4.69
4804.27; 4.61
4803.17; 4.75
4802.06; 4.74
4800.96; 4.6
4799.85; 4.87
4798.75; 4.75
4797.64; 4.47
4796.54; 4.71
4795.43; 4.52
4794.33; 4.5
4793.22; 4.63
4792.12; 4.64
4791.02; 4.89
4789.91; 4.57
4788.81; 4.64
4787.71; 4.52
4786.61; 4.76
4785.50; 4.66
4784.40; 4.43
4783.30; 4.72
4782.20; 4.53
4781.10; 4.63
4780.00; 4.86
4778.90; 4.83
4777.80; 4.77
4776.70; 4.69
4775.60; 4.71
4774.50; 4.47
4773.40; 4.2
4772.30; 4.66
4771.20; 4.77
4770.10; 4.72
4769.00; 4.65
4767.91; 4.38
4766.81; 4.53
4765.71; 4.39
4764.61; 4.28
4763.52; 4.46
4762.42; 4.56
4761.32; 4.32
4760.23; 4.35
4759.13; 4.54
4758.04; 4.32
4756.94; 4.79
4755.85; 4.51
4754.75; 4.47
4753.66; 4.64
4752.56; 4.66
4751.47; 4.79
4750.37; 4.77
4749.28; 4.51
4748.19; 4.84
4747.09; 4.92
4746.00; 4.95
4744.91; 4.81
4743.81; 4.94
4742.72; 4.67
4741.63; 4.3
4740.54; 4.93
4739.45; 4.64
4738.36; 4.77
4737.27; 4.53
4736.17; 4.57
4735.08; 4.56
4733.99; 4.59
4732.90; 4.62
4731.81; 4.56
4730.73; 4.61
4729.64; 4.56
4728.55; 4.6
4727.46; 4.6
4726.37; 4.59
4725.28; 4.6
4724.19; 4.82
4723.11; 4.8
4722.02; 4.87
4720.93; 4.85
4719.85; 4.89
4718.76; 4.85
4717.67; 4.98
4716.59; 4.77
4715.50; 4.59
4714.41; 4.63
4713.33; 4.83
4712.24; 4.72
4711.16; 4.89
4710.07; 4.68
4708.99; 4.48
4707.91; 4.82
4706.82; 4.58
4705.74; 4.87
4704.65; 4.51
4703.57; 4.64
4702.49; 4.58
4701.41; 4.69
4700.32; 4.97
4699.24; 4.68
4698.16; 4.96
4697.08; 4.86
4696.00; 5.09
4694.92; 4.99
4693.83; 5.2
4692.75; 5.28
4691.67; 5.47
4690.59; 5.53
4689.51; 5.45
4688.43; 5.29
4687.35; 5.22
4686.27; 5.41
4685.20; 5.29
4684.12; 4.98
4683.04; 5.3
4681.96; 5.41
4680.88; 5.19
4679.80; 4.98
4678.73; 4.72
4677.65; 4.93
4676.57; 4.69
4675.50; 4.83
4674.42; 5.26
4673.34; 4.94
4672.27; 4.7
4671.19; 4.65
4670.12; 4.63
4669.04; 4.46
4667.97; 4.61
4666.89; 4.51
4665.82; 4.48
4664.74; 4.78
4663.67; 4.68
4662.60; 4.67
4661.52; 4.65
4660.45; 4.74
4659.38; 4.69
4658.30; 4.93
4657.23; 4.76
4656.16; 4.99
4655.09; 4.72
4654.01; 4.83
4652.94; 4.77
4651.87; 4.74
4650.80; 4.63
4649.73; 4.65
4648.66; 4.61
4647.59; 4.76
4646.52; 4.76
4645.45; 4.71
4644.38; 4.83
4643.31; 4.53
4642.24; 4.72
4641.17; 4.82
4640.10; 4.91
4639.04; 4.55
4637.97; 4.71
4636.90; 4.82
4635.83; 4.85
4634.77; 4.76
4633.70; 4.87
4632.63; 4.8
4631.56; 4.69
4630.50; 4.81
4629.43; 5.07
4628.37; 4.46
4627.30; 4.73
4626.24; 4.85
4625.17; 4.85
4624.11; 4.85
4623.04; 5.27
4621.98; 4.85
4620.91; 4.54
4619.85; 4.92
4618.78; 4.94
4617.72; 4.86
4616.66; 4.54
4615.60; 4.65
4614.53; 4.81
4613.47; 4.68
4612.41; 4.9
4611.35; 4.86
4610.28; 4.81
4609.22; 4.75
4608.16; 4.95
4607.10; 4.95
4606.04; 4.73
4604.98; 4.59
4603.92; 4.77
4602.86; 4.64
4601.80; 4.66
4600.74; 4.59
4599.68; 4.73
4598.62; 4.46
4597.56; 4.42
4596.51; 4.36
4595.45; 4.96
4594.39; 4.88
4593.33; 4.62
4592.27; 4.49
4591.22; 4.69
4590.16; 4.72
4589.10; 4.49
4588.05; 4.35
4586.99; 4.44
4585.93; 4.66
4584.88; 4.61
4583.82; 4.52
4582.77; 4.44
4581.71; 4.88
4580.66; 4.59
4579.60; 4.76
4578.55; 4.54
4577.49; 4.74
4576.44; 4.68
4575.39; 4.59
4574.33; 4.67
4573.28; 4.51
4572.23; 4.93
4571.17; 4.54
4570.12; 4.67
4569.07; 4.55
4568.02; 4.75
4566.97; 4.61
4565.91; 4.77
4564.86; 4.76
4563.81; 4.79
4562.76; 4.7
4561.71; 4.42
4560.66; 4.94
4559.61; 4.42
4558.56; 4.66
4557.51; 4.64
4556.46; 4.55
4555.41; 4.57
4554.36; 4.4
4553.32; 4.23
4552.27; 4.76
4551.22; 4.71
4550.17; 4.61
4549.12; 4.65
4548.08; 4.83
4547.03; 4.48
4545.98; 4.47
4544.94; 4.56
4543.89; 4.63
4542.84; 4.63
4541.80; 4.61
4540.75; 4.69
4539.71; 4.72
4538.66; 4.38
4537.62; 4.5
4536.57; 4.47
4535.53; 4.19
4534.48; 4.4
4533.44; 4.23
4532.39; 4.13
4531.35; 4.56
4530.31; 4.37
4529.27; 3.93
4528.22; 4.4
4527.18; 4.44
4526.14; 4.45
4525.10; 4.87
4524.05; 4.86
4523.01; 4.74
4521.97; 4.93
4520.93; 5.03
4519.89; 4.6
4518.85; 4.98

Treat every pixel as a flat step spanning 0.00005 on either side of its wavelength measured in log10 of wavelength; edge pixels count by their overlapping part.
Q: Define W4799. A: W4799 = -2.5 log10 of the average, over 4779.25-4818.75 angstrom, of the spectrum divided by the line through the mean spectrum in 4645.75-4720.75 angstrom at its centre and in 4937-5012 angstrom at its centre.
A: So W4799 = 0.48 mag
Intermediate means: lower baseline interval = 4.86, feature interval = 4.66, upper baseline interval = 10.9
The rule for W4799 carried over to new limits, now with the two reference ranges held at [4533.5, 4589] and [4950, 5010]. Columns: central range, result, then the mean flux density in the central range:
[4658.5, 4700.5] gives 0.306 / 4.95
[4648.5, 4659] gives 0.274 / 4.77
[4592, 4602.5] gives 0.127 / 4.62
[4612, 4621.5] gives 0.161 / 4.76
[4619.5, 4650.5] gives 0.214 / 4.78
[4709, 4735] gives 0.470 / 4.71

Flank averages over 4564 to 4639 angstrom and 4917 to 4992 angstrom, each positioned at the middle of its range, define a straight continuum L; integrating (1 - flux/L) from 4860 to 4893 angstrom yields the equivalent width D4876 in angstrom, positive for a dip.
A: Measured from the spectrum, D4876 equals 9.5 angstrom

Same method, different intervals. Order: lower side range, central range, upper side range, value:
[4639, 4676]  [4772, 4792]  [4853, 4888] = 0.6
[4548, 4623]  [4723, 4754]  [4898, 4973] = 4.6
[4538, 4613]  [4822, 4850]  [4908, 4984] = 7.5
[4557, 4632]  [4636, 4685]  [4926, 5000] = 4.1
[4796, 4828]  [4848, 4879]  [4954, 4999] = 5.6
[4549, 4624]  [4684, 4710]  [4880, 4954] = -1.1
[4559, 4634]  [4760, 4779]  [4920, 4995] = 4.4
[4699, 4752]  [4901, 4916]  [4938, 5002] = 5.8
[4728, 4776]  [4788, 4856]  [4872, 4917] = -0.2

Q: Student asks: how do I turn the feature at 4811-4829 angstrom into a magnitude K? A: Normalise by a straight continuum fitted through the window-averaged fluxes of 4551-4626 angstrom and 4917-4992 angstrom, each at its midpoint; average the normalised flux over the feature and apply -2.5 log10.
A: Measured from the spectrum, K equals 0.32 mag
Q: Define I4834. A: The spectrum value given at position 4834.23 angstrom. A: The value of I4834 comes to 4.42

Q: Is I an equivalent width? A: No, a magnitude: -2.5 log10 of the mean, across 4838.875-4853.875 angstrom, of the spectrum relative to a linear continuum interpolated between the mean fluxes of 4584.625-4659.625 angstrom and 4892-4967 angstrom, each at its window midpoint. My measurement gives 0.32 mag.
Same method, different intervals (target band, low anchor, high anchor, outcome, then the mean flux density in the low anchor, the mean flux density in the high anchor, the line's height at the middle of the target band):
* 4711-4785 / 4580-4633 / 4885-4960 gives 0.106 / 4.71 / 5.63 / 5.13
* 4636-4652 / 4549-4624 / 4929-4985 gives 0.089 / 4.67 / 7.59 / 5.12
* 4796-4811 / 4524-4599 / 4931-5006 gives 0.481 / 4.58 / 9.18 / 7.32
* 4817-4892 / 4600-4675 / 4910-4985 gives 0.317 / 4.76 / 6.81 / 6.19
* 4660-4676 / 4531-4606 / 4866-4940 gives -0.024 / 4.59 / 4.61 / 4.6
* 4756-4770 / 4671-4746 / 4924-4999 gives 0.208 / 4.85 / 7.51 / 5.42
